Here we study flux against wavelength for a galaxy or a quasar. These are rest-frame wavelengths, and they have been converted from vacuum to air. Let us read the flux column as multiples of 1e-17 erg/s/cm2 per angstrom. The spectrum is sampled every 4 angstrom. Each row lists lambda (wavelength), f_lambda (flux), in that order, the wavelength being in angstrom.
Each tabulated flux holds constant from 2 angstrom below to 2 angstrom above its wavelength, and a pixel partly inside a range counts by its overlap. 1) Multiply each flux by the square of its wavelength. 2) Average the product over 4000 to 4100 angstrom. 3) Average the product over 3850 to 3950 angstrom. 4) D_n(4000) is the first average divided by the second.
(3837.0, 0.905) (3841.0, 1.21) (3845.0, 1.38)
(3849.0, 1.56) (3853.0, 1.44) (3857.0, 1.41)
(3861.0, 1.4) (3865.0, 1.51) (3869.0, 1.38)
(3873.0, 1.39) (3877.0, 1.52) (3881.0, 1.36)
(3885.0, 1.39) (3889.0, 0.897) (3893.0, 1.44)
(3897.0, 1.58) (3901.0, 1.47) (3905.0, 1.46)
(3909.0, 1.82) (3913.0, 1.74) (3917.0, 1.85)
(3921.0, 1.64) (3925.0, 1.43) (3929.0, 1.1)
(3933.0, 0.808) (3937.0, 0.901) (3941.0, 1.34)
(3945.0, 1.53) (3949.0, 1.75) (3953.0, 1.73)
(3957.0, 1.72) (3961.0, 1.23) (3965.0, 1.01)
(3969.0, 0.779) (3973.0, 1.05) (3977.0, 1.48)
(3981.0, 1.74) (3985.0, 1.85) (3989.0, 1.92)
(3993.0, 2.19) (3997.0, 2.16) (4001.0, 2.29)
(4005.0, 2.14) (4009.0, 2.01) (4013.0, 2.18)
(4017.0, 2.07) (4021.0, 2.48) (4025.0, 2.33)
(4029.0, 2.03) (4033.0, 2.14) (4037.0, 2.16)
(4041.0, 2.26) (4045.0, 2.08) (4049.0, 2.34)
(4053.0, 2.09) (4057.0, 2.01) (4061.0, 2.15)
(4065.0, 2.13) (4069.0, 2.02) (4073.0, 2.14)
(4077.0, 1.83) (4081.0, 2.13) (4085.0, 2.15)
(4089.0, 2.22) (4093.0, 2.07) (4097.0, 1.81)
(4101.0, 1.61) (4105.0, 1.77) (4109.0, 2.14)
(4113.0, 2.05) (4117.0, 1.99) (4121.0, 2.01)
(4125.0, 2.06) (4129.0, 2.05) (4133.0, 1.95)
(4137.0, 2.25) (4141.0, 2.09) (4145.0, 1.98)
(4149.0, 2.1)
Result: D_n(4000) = 1.6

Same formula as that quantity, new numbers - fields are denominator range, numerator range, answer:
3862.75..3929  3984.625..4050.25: 1.55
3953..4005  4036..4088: 1.34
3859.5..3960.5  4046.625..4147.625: 1.55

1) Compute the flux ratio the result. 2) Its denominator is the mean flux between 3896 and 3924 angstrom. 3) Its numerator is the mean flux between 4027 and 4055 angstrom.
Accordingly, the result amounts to 1.31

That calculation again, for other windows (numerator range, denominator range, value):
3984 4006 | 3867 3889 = 1.54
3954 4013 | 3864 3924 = 1.14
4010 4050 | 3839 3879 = 1.55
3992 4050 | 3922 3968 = 1.66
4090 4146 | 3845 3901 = 1.42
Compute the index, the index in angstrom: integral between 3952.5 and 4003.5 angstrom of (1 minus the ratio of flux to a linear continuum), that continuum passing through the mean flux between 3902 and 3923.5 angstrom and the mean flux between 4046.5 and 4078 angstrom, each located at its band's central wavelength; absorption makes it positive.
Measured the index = 6.6 angstrom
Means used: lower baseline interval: 1.68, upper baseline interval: 2.1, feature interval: 1.63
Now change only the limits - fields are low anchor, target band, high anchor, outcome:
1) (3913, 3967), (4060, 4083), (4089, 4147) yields -2.8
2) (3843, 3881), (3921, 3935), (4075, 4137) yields 3.5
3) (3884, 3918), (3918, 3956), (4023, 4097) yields 6.2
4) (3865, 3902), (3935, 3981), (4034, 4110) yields 8.7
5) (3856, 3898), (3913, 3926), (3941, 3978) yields -2.8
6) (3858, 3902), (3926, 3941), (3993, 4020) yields 6.1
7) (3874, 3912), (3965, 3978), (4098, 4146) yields 4.6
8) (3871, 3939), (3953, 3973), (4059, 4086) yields 4.9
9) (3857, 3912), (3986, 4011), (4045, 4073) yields -3.0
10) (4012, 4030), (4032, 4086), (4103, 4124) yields 0.5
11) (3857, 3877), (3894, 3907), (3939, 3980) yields -0.8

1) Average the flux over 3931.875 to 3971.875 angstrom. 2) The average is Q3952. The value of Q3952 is 1.29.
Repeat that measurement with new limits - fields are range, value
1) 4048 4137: 2.03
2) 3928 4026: 1.67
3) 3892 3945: 1.43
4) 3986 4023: 2.15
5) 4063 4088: 2.07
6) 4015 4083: 2.14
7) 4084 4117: 1.97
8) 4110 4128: 2.03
